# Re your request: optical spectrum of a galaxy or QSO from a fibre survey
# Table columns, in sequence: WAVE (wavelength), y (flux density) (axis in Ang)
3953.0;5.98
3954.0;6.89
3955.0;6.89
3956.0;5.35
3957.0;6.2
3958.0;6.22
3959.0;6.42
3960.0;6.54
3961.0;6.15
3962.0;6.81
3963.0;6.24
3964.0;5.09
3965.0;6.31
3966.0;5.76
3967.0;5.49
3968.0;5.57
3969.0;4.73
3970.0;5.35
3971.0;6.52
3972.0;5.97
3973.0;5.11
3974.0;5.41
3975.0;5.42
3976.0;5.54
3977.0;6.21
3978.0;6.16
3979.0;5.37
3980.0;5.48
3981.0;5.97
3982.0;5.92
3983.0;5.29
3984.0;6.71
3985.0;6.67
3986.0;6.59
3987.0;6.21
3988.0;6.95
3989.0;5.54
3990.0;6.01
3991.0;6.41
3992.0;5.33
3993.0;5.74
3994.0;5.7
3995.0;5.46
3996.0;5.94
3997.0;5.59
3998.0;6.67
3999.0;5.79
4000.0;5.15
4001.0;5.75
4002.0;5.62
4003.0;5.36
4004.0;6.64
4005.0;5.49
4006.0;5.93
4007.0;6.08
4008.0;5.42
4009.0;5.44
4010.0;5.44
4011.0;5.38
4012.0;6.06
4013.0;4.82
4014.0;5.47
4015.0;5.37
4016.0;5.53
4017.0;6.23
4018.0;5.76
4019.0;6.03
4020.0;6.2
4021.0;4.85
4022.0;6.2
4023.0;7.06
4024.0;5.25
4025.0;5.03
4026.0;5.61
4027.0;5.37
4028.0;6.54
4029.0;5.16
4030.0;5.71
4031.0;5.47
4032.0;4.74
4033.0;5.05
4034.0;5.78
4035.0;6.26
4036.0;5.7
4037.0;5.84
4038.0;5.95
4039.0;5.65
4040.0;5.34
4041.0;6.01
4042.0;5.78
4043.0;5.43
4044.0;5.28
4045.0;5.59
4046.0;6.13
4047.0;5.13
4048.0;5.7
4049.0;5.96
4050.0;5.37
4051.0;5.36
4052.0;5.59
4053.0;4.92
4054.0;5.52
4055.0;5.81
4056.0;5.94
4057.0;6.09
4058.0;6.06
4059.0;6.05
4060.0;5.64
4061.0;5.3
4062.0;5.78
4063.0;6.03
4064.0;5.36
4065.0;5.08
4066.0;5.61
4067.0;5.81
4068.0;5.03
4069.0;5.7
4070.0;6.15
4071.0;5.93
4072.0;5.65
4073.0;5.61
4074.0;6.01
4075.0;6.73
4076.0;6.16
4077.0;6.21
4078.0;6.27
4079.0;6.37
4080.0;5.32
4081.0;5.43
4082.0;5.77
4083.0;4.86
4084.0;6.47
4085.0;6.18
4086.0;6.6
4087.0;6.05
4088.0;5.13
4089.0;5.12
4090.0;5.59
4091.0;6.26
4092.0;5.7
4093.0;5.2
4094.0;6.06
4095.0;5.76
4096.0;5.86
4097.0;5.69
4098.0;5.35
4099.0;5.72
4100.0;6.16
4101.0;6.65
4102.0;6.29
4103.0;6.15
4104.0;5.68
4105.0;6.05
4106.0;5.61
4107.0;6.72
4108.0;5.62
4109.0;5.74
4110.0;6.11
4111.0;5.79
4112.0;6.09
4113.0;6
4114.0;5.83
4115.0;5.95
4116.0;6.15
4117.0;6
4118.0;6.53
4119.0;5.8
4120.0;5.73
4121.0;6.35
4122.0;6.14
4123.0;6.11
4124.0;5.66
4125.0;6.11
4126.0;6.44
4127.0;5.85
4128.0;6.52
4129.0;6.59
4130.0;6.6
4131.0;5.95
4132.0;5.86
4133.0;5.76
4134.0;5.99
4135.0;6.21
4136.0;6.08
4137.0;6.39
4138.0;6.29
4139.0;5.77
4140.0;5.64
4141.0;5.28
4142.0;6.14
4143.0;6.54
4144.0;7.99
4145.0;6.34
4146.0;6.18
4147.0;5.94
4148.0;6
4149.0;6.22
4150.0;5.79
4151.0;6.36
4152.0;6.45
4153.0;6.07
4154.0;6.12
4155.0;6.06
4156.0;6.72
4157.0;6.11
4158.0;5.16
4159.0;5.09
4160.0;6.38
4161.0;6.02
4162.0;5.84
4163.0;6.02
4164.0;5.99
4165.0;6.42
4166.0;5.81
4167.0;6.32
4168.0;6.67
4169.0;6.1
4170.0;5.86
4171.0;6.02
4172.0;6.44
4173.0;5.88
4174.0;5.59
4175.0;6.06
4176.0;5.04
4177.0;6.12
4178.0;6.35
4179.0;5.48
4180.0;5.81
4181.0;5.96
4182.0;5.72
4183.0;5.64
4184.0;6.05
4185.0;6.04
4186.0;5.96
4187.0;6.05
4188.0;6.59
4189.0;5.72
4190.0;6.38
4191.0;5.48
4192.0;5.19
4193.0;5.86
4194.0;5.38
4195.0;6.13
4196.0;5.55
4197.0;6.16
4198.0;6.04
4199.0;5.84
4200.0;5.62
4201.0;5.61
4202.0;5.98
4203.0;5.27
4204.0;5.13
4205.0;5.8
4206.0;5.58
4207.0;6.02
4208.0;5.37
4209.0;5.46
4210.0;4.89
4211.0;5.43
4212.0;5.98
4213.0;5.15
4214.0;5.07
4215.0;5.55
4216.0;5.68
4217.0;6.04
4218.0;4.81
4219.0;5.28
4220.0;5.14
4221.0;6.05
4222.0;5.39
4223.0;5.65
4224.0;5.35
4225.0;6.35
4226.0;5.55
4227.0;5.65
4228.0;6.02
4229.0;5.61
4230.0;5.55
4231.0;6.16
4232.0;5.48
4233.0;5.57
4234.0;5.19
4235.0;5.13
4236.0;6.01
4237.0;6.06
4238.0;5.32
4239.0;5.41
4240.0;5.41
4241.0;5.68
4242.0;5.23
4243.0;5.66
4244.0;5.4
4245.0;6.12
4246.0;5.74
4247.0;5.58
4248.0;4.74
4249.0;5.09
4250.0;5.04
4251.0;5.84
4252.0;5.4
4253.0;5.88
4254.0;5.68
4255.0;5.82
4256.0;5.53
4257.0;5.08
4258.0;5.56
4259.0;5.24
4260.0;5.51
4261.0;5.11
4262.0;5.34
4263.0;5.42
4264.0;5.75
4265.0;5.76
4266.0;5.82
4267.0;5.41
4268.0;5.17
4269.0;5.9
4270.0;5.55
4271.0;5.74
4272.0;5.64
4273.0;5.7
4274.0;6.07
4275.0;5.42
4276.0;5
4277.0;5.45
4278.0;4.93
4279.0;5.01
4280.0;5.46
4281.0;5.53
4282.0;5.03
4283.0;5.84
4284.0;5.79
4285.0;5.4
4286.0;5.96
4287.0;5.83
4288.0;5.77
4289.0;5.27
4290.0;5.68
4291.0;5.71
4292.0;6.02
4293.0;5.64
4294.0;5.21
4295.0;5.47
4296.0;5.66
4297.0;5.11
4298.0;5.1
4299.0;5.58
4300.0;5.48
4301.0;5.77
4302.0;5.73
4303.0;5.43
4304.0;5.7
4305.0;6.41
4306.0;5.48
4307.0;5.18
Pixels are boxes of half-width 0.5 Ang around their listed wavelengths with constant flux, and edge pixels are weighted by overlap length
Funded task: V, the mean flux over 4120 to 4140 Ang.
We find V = 6.12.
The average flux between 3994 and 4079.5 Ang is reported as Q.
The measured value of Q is 5.71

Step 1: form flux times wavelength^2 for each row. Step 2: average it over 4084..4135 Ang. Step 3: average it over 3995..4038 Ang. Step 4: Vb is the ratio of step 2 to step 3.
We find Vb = 1.10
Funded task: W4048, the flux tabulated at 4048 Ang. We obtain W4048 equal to 5.7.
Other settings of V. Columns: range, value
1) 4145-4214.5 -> 5.87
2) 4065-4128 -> 5.91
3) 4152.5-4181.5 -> 5.98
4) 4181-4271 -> 5.6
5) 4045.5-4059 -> 5.67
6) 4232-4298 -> 5.51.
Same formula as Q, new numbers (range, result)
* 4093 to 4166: 6.06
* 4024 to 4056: 5.57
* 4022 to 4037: 5.65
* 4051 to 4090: 5.76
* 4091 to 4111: 5.91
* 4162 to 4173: 6.14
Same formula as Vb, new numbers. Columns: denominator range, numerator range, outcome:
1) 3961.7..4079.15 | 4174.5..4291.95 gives 1.08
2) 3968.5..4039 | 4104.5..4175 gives 1.13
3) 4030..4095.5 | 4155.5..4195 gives 1.10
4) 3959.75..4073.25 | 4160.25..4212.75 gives 1.11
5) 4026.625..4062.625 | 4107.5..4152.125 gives 1.13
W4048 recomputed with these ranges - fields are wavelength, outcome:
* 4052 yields 5.59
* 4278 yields 4.93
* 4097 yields 5.69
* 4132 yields 5.86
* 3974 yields 5.41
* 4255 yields 5.82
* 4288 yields 5.77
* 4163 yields 6.02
